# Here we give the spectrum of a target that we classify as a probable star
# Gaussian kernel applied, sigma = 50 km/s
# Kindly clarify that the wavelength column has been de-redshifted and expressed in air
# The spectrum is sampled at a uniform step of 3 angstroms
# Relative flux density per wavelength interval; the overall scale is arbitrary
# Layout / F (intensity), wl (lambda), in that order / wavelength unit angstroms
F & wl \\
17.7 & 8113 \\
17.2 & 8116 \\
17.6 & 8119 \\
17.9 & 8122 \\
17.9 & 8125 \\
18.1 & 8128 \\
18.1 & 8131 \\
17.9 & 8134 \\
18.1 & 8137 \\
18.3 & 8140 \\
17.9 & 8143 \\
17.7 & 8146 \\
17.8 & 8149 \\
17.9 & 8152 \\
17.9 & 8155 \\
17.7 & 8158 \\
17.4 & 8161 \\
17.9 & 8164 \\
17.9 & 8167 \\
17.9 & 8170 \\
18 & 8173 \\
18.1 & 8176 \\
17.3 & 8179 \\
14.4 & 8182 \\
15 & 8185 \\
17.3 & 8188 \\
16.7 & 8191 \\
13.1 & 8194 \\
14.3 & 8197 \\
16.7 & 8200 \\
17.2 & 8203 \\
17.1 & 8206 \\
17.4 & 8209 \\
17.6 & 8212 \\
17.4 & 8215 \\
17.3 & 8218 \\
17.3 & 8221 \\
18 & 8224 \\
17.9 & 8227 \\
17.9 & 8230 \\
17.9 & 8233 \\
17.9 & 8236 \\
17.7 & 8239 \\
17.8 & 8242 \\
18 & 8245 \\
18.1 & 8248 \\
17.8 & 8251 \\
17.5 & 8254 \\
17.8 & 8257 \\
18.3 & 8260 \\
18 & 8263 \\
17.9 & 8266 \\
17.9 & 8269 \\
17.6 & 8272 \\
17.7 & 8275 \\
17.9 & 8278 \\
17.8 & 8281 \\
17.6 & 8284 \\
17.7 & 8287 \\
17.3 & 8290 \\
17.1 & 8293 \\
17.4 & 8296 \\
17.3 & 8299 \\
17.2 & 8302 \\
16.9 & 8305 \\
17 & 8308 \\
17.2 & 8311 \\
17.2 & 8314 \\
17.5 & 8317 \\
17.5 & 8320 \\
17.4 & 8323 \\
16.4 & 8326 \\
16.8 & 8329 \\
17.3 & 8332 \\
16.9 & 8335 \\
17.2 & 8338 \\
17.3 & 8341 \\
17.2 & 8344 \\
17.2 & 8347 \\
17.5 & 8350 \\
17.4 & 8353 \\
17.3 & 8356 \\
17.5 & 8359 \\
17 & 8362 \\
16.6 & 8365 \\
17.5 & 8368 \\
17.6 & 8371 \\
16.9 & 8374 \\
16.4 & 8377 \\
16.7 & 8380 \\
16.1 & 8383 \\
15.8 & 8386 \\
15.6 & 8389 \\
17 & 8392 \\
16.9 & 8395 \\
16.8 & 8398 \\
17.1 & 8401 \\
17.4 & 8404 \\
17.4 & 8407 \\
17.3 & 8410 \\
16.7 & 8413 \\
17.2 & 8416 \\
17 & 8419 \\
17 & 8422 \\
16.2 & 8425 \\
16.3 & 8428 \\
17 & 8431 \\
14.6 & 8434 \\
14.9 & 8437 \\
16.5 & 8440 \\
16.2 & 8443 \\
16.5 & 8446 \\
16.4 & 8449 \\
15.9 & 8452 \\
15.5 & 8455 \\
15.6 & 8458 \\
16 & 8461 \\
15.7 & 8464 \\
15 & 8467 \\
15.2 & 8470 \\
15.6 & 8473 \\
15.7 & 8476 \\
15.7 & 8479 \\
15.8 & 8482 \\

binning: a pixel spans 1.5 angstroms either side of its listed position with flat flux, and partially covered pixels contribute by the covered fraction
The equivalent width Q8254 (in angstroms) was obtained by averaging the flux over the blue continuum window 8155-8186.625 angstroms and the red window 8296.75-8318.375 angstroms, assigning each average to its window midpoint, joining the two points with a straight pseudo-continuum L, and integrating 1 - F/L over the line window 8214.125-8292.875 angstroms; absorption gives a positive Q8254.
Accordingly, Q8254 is -2.6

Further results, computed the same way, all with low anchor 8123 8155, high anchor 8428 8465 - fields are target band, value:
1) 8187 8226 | 1.7 angstroms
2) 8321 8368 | -1.6 angstroms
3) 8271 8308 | -1.0 angstroms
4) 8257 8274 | -0.8 angstroms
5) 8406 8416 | -0.6 angstroms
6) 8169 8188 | 1.0 angstroms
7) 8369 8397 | -0.4 angstroms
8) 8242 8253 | -0.4 angstroms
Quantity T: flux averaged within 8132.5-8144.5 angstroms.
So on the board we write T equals 18.1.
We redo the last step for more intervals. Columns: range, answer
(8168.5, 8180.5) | 17.8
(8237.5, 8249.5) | 17.9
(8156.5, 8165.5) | 17.7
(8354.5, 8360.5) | 17.4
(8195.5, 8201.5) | 15.5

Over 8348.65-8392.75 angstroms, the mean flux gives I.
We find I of 16.9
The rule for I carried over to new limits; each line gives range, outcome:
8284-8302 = 17.4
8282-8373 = 17.2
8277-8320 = 17.4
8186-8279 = 17.4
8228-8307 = 17.7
